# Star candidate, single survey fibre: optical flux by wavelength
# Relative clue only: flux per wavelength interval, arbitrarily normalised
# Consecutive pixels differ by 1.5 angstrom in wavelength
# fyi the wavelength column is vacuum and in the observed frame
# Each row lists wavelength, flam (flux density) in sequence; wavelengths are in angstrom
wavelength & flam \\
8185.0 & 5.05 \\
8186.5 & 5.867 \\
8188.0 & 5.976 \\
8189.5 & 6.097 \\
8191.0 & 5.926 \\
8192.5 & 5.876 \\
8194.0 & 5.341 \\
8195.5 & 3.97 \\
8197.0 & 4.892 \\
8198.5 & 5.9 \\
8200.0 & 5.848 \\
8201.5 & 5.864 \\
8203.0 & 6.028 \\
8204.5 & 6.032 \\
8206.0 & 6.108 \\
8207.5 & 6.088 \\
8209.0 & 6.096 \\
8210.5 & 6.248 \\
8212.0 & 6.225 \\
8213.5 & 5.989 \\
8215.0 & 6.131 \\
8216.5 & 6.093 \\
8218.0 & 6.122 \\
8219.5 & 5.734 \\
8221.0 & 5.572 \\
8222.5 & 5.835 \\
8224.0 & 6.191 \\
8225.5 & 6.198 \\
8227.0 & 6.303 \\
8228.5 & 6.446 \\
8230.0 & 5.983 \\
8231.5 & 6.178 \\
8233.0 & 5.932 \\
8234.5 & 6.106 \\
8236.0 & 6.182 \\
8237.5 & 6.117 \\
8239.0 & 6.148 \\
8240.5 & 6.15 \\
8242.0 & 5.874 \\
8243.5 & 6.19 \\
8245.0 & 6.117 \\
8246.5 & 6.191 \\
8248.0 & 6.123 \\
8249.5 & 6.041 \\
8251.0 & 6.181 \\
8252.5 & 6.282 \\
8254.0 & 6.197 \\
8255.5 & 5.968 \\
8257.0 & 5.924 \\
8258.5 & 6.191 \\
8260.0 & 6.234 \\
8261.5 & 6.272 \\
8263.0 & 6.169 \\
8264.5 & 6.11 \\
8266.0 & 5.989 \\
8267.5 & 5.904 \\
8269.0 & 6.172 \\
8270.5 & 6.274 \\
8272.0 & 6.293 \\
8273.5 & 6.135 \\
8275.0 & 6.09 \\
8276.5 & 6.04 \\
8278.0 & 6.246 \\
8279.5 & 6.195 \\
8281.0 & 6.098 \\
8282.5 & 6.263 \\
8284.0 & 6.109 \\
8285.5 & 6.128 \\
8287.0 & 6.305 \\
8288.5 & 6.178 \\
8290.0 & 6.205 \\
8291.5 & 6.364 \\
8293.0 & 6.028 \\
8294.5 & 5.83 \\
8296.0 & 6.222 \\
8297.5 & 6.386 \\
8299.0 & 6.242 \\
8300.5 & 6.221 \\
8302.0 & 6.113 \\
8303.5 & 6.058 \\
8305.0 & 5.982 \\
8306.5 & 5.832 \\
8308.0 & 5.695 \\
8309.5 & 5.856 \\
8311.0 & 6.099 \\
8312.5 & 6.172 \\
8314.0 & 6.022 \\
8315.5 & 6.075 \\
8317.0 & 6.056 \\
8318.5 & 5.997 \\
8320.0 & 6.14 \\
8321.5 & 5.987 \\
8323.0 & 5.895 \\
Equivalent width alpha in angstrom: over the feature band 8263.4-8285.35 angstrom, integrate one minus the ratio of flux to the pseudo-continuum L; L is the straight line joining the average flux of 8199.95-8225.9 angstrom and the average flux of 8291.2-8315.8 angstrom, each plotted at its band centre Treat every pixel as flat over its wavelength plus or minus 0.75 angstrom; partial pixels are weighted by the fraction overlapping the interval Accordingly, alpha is -0.31 angstrom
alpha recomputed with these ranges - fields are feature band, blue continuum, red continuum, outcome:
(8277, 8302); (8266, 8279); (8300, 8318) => -0.44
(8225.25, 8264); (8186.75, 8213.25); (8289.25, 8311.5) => -1.43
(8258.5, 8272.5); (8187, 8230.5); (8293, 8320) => -0.39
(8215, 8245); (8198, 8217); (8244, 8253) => 0.16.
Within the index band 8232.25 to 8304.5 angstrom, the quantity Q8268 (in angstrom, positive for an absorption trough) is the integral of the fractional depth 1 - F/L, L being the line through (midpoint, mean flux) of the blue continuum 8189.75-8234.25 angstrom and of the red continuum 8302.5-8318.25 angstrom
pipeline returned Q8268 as -2.3 angstrom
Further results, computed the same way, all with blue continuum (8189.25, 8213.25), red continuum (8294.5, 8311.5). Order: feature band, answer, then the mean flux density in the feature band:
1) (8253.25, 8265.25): -0.40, 6.13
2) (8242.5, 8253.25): -0.45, 6.15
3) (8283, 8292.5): -0.31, 6.21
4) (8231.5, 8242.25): -0.39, 6.09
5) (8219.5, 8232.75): -0.49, 6.06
